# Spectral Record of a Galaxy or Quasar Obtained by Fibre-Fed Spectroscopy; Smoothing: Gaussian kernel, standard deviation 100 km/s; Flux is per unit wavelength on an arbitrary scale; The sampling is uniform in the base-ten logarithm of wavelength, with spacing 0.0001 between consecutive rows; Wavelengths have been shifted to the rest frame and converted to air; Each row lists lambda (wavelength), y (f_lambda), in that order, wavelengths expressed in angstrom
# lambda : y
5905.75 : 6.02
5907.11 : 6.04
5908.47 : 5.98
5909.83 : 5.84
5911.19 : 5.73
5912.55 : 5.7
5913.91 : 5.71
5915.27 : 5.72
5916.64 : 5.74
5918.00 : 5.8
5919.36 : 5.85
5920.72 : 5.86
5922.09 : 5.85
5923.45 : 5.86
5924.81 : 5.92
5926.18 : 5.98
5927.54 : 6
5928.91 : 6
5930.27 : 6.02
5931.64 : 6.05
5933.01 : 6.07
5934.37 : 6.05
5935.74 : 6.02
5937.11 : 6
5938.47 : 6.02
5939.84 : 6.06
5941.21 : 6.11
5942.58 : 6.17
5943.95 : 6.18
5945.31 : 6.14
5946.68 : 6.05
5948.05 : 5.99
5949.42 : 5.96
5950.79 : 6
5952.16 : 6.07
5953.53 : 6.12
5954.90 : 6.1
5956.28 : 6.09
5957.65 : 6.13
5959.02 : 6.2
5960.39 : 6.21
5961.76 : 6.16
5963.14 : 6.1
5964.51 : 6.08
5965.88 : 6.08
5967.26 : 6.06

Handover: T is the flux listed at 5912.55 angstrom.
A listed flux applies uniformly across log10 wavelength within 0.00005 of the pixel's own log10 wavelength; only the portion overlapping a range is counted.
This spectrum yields 5.7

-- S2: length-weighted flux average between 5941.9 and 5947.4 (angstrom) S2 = 6.14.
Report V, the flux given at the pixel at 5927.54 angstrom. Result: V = 6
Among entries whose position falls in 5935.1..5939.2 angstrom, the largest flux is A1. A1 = 6.02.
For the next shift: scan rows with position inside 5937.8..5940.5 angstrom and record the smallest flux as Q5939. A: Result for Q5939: 6.02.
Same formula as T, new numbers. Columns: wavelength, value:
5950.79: 6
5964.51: 6.08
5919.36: 5.85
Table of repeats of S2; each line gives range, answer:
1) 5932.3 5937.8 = 6.04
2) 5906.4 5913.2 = 5.86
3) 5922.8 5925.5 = 5.89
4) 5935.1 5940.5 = 6.03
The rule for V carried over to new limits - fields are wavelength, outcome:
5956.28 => 6.09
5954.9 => 6.1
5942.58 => 6.17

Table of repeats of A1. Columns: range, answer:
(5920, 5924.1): 5.86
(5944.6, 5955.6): 6.14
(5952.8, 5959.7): 6.2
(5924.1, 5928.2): 6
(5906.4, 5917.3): 6.04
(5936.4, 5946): 6.18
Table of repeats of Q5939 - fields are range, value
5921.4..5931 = 5.85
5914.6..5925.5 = 5.72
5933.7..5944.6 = 6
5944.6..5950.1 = 5.96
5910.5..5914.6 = 5.7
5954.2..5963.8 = 6.09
